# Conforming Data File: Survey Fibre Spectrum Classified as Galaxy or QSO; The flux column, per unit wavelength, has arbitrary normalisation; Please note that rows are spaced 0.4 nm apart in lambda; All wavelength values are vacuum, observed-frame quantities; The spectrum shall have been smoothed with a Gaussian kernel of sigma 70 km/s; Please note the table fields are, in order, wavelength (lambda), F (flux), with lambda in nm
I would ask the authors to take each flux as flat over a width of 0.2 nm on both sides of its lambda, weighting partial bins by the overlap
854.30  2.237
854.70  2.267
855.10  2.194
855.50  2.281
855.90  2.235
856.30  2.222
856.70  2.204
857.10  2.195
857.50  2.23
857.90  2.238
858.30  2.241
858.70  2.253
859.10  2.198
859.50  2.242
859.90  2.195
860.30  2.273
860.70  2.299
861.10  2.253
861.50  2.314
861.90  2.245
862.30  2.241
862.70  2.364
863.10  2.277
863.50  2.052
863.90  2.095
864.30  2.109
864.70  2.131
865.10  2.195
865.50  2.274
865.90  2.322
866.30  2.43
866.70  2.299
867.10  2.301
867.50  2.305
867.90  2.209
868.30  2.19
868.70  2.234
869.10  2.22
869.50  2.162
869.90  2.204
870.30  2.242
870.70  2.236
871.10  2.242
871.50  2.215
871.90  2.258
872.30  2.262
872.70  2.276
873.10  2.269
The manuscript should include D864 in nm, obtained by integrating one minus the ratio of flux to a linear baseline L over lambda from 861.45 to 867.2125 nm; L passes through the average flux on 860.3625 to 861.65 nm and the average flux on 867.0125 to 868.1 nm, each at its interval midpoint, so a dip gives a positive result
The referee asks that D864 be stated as 0.09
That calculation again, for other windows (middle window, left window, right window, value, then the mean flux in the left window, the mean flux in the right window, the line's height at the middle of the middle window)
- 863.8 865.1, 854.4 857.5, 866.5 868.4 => 0.07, 2.23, 2.26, 2.26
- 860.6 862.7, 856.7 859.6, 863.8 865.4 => -0.09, 2.23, 2.14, 2.18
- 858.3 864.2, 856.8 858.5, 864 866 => -0.06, 2.22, 2.19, 2.21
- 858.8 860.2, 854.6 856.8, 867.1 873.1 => 0.01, 2.23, 2.24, 2.23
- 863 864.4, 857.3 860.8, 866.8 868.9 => 0.08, 2.24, 2.25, 2.25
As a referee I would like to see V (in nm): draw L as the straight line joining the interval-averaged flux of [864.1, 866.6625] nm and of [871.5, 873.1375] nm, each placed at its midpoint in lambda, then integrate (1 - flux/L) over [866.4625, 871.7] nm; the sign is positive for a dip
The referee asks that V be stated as 0.04 nm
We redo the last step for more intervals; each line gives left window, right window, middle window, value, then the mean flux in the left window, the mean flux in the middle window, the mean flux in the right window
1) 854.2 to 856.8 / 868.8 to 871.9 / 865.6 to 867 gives -0.074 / 2.24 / 2.34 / 2.22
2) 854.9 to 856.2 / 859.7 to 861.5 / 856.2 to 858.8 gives 0.024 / 2.24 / 2.23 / 2.26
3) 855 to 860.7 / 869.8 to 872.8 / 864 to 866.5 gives 0.000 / 2.23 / 2.24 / 2.24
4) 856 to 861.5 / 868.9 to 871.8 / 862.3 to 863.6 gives -0.009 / 2.24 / 2.25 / 2.22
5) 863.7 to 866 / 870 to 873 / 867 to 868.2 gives -0.029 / 2.18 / 2.26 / 2.25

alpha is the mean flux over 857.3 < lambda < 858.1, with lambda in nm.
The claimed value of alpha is 2.23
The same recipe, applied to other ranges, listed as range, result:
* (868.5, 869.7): 2.21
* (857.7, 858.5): 2.24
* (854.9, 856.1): 2.24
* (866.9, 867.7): 2.3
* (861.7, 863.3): 2.28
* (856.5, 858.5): 2.22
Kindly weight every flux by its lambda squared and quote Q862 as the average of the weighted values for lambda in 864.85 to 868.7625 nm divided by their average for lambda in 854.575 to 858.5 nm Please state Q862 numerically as 1.05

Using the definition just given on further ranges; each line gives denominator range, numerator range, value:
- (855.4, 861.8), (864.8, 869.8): 1.03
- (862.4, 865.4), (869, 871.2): 1.03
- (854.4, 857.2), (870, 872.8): 1.04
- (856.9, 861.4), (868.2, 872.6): 1.02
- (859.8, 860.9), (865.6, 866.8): 1.05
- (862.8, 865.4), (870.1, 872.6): 1.06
